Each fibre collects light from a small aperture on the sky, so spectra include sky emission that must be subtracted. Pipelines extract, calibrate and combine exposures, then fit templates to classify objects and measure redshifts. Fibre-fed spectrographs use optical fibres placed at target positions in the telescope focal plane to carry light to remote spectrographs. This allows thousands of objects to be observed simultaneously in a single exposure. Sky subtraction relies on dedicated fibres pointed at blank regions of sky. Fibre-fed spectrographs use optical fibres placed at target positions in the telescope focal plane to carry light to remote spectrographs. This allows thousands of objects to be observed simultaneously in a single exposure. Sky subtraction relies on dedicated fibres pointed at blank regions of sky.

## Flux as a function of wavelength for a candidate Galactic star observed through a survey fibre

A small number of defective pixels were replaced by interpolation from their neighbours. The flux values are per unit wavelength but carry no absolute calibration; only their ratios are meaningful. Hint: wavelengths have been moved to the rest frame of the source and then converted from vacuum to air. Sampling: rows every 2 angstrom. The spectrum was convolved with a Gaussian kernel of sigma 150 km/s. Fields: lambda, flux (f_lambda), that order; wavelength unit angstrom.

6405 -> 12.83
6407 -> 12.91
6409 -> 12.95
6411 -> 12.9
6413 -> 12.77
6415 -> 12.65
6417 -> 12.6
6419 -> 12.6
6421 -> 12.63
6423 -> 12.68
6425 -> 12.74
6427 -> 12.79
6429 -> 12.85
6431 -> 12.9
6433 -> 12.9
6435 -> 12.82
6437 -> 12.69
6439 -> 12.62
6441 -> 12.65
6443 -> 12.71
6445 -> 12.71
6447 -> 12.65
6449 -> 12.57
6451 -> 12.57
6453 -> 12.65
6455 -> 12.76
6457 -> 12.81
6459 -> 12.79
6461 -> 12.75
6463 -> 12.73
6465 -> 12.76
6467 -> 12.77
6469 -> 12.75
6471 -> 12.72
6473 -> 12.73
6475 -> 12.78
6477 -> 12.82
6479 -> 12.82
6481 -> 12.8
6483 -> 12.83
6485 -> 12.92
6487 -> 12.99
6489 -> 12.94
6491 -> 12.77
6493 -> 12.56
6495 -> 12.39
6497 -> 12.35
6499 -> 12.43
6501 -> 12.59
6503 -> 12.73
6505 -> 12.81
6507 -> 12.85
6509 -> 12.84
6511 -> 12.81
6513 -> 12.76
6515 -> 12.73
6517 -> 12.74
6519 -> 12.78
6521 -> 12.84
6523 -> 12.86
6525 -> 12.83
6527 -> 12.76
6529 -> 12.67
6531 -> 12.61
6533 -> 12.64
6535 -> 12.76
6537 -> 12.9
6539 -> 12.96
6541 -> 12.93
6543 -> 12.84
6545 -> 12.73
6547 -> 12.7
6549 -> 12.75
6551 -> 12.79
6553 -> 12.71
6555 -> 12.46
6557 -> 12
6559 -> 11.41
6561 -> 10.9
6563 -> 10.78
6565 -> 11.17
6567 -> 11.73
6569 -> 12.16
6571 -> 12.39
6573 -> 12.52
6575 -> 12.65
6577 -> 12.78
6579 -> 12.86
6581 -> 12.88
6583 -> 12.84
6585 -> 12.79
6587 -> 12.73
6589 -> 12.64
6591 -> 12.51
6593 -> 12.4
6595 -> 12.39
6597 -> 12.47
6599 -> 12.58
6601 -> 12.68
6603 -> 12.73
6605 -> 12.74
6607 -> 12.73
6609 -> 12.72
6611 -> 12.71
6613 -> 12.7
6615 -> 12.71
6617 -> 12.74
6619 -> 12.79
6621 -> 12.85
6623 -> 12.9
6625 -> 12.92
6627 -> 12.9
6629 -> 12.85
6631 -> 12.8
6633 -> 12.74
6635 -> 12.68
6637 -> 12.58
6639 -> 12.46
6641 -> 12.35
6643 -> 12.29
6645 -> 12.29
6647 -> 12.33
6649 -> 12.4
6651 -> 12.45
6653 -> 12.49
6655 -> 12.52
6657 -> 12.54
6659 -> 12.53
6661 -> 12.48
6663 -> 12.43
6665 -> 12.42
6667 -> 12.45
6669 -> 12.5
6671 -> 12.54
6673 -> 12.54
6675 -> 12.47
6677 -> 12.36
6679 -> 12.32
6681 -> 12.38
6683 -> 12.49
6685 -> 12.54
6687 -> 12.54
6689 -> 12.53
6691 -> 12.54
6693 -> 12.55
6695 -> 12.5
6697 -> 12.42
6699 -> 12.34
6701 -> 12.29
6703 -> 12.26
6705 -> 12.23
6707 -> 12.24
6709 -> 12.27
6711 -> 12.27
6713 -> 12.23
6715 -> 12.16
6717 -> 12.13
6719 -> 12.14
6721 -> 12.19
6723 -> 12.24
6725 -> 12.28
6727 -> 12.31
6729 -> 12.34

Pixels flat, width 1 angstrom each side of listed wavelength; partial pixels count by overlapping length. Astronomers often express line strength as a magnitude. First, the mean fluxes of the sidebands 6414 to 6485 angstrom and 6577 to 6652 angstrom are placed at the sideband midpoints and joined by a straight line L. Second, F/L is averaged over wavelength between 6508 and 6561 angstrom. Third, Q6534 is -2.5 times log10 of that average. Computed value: 0.004 mag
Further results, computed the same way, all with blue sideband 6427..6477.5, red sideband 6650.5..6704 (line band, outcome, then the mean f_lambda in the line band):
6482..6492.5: -0.02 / 12.9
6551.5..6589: 0.03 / 12.2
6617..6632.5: -0.03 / 12.8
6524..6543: -0.01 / 12.8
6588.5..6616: -0.01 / 12.6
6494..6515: 0.00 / 12.7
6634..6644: 0.00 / 12.5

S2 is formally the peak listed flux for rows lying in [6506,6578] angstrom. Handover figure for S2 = 12.96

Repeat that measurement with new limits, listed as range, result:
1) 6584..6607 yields 12.79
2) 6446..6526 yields 12.99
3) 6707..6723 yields 12.27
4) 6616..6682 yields 12.92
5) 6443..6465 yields 12.81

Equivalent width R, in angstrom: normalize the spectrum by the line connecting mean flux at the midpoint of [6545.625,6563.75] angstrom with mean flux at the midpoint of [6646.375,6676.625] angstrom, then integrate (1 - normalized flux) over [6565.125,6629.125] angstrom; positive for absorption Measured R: -2.1 angstrom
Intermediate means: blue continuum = 12.1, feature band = 12.6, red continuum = 12.5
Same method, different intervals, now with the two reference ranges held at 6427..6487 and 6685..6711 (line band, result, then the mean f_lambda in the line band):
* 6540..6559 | 0.0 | 12.6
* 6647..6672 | 0.0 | 12.5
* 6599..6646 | -0.7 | 12.7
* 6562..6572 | 0.8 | 11.6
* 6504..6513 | -0.1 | 12.8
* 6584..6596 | 0.0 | 12.6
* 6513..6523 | -0.1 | 12.8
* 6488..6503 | 0.1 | 12.6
